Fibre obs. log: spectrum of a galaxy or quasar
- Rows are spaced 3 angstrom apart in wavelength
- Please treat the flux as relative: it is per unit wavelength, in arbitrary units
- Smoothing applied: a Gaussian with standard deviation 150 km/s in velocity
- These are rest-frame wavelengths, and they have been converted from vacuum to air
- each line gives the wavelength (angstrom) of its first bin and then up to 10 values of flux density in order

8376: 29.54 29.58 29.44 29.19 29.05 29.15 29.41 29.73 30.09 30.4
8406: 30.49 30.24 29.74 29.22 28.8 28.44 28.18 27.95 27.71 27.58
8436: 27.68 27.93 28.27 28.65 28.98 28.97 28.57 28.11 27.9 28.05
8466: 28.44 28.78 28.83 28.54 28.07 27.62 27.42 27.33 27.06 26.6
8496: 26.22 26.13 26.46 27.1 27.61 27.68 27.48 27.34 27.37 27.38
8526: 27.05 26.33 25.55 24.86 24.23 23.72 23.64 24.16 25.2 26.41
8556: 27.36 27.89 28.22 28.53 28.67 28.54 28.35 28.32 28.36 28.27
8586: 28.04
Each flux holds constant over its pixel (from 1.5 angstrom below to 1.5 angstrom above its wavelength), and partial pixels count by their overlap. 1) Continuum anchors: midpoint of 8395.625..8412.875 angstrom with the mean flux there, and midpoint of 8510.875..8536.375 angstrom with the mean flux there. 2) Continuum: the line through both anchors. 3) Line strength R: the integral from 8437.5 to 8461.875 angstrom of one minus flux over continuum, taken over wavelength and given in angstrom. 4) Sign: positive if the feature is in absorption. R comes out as 0.36 angstrom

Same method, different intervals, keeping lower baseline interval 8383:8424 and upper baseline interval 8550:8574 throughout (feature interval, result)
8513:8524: 0.34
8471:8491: 0.58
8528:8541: 1.42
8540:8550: 1.40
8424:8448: 0.90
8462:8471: 0.11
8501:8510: 0.40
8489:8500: 0.78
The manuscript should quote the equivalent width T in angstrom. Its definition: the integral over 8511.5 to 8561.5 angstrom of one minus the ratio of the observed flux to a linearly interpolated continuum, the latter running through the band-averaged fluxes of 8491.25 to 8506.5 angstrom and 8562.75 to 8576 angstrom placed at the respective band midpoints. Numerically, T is 2.7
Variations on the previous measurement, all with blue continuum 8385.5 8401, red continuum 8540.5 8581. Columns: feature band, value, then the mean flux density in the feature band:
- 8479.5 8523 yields 1.20 angstrom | 27.1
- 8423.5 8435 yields 0.44 angstrom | 27.8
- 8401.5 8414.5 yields -0.40 angstrom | 30.1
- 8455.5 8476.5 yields 0.01 angstrom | 28.4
